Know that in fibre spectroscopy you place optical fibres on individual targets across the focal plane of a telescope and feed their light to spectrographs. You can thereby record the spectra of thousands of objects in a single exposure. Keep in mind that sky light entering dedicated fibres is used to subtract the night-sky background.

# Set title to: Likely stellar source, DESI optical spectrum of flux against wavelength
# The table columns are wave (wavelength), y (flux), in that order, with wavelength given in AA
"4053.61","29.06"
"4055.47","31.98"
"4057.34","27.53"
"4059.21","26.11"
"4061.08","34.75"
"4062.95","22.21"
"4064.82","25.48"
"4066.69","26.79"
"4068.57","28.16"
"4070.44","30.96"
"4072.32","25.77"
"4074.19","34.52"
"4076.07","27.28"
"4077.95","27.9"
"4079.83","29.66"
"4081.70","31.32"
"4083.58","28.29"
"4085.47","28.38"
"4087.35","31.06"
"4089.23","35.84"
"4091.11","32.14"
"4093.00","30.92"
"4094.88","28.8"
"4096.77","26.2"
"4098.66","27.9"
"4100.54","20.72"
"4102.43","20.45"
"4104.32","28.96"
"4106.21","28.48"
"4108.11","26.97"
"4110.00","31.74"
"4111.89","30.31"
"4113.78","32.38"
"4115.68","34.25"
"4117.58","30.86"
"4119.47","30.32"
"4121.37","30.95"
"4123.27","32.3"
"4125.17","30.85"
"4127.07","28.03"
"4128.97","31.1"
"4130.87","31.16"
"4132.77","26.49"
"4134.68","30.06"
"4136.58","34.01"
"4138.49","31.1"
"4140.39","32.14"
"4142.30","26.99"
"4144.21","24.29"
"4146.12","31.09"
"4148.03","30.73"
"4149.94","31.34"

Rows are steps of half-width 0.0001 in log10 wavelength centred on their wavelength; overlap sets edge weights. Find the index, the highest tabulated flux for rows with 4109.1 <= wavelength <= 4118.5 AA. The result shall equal 34.25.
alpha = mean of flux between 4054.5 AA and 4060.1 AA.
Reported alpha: 28.6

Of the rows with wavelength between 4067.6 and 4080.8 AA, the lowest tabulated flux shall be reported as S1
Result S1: 25.77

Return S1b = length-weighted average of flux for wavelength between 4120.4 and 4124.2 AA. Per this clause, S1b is 31.6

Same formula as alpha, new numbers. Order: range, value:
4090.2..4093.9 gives 31.5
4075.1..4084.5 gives 28.9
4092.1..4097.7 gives 28.6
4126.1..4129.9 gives 29.6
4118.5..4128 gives 30.5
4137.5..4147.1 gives 29.1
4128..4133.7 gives 29.6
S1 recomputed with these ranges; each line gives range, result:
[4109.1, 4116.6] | 30.31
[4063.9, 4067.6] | 25.48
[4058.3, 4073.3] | 22.21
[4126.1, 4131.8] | 28.03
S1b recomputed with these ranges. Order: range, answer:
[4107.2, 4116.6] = 31.2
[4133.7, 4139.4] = 31.7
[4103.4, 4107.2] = 28.6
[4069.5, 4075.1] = 30.4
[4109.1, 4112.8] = 31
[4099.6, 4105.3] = 23.4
